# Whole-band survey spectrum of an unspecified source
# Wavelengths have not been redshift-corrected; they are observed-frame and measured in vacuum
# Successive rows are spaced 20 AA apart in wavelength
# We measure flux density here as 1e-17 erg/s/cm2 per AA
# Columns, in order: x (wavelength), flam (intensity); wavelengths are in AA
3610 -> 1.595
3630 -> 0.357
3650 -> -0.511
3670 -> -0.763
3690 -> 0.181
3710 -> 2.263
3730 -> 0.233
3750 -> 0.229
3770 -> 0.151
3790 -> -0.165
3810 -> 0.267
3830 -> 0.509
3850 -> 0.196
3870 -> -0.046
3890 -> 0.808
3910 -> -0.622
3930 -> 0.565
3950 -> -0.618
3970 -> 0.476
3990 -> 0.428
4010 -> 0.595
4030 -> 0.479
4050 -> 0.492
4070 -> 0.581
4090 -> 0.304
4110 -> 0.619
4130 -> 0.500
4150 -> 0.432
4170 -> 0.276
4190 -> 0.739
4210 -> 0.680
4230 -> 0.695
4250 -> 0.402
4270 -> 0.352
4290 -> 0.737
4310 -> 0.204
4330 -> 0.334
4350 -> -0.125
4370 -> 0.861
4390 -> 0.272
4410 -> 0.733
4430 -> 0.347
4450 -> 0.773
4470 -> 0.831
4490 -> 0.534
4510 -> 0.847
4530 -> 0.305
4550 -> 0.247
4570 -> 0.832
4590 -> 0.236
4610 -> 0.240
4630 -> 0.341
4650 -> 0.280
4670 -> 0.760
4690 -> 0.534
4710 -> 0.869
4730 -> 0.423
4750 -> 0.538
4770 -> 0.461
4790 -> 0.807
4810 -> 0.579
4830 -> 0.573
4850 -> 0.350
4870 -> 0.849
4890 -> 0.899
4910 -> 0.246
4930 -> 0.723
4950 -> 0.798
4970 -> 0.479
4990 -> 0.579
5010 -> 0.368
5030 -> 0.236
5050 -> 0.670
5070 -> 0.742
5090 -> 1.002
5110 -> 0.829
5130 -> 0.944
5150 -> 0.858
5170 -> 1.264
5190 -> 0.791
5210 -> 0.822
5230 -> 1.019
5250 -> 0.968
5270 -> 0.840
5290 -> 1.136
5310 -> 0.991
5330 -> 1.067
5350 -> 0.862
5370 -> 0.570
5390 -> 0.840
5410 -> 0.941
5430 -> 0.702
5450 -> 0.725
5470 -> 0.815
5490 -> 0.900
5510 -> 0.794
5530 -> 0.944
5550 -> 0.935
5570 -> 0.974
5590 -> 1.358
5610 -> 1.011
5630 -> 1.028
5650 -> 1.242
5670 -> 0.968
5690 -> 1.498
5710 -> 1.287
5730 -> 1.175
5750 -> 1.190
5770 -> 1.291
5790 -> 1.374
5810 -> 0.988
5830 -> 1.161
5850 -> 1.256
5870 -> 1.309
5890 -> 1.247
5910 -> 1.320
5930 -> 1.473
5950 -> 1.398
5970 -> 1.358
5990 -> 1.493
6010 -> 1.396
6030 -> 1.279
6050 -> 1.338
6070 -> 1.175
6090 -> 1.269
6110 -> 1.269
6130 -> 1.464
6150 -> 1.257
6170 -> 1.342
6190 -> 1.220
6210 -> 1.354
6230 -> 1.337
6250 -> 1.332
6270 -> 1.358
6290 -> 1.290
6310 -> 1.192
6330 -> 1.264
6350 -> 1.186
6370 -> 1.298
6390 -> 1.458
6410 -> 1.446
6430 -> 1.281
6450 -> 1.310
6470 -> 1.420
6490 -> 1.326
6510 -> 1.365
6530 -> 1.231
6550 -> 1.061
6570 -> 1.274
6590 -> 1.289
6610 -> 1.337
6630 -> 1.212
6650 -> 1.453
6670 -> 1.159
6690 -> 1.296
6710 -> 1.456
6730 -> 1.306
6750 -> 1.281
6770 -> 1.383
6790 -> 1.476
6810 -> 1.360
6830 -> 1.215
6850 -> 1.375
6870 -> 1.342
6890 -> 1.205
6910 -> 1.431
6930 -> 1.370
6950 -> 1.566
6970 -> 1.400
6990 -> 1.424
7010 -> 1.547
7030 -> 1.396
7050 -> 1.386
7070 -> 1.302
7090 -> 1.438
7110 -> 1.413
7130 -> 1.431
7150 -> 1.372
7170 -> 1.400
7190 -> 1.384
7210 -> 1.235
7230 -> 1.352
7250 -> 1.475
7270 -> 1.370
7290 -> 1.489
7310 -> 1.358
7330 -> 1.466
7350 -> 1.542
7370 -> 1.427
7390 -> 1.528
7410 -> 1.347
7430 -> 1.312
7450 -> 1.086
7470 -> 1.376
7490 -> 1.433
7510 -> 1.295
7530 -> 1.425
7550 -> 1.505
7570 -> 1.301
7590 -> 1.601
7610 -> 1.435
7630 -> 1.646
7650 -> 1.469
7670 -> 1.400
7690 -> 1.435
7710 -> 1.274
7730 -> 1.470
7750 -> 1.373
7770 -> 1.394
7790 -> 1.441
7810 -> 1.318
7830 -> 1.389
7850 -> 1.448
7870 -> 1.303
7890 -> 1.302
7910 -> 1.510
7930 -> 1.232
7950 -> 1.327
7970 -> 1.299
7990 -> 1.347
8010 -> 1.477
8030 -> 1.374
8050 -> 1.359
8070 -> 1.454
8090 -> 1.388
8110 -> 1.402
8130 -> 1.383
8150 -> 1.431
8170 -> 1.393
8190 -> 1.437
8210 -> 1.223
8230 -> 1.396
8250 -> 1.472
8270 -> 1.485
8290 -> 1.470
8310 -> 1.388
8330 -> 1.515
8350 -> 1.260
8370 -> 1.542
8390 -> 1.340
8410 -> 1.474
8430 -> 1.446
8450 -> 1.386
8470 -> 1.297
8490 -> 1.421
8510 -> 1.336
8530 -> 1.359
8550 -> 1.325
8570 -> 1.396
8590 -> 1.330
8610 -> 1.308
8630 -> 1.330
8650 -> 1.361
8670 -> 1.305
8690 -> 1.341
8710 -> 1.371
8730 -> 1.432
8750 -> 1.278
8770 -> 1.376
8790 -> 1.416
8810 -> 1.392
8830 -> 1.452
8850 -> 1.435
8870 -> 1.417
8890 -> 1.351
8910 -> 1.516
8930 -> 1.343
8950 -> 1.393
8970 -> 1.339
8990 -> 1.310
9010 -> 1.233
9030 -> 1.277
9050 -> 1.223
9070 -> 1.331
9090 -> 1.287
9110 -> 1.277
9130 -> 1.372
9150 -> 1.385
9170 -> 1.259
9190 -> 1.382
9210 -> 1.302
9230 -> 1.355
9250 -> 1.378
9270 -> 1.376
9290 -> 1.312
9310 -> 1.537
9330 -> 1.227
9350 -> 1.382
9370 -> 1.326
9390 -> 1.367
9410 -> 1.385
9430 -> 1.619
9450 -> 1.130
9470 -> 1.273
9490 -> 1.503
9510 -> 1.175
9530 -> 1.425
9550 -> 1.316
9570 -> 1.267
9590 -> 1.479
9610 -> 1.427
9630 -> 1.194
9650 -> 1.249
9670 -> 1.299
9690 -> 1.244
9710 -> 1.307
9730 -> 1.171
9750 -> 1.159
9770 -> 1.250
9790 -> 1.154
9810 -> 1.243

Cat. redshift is 0.264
